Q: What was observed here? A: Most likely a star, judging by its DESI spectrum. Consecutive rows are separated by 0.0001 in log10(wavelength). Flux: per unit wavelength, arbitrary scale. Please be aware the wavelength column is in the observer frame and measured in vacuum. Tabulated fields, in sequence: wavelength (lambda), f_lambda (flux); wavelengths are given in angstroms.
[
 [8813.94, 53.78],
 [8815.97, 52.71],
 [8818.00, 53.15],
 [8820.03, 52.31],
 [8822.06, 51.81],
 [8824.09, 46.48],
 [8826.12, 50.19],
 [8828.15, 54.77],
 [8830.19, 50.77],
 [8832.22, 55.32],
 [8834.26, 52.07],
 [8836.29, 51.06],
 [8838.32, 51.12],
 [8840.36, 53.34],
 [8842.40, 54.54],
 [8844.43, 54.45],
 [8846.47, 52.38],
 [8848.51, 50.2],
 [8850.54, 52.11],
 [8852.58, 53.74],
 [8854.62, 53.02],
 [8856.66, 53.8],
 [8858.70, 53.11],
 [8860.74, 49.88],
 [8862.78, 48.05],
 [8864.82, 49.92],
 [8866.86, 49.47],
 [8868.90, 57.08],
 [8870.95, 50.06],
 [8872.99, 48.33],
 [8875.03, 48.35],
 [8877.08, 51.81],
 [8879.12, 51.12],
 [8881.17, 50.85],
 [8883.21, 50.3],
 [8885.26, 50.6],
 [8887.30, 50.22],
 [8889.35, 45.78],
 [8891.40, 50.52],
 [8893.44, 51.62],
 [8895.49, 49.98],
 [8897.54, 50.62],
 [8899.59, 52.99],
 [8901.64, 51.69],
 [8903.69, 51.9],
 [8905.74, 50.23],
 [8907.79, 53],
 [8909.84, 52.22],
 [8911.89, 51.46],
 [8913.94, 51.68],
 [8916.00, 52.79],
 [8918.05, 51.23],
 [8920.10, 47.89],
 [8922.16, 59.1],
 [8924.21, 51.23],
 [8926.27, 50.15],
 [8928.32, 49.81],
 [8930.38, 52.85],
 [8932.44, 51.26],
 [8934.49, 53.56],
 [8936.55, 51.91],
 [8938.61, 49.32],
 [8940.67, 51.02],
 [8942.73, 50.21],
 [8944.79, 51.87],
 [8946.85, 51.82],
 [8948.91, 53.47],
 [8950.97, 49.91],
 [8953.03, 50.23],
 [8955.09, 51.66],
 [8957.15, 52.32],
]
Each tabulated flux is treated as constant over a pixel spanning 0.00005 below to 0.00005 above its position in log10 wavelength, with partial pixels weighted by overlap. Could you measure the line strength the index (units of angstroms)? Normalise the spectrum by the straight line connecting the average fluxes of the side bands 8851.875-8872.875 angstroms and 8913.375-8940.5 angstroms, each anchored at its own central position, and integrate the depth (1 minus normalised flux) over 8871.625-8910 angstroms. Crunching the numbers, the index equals 0.8 angstroms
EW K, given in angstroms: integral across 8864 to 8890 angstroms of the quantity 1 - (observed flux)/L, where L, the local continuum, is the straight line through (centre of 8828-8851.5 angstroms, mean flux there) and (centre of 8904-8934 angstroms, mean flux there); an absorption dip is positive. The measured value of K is 0.93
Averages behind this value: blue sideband 52.6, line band 50.4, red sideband 51.8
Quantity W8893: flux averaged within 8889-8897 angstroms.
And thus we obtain 49.9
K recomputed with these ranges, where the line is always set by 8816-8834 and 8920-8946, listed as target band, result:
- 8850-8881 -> 0.3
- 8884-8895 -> 0.4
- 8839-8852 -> -0.2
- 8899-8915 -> 0.0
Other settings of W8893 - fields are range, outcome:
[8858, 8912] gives 50.8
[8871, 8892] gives 49.8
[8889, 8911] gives 51.1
